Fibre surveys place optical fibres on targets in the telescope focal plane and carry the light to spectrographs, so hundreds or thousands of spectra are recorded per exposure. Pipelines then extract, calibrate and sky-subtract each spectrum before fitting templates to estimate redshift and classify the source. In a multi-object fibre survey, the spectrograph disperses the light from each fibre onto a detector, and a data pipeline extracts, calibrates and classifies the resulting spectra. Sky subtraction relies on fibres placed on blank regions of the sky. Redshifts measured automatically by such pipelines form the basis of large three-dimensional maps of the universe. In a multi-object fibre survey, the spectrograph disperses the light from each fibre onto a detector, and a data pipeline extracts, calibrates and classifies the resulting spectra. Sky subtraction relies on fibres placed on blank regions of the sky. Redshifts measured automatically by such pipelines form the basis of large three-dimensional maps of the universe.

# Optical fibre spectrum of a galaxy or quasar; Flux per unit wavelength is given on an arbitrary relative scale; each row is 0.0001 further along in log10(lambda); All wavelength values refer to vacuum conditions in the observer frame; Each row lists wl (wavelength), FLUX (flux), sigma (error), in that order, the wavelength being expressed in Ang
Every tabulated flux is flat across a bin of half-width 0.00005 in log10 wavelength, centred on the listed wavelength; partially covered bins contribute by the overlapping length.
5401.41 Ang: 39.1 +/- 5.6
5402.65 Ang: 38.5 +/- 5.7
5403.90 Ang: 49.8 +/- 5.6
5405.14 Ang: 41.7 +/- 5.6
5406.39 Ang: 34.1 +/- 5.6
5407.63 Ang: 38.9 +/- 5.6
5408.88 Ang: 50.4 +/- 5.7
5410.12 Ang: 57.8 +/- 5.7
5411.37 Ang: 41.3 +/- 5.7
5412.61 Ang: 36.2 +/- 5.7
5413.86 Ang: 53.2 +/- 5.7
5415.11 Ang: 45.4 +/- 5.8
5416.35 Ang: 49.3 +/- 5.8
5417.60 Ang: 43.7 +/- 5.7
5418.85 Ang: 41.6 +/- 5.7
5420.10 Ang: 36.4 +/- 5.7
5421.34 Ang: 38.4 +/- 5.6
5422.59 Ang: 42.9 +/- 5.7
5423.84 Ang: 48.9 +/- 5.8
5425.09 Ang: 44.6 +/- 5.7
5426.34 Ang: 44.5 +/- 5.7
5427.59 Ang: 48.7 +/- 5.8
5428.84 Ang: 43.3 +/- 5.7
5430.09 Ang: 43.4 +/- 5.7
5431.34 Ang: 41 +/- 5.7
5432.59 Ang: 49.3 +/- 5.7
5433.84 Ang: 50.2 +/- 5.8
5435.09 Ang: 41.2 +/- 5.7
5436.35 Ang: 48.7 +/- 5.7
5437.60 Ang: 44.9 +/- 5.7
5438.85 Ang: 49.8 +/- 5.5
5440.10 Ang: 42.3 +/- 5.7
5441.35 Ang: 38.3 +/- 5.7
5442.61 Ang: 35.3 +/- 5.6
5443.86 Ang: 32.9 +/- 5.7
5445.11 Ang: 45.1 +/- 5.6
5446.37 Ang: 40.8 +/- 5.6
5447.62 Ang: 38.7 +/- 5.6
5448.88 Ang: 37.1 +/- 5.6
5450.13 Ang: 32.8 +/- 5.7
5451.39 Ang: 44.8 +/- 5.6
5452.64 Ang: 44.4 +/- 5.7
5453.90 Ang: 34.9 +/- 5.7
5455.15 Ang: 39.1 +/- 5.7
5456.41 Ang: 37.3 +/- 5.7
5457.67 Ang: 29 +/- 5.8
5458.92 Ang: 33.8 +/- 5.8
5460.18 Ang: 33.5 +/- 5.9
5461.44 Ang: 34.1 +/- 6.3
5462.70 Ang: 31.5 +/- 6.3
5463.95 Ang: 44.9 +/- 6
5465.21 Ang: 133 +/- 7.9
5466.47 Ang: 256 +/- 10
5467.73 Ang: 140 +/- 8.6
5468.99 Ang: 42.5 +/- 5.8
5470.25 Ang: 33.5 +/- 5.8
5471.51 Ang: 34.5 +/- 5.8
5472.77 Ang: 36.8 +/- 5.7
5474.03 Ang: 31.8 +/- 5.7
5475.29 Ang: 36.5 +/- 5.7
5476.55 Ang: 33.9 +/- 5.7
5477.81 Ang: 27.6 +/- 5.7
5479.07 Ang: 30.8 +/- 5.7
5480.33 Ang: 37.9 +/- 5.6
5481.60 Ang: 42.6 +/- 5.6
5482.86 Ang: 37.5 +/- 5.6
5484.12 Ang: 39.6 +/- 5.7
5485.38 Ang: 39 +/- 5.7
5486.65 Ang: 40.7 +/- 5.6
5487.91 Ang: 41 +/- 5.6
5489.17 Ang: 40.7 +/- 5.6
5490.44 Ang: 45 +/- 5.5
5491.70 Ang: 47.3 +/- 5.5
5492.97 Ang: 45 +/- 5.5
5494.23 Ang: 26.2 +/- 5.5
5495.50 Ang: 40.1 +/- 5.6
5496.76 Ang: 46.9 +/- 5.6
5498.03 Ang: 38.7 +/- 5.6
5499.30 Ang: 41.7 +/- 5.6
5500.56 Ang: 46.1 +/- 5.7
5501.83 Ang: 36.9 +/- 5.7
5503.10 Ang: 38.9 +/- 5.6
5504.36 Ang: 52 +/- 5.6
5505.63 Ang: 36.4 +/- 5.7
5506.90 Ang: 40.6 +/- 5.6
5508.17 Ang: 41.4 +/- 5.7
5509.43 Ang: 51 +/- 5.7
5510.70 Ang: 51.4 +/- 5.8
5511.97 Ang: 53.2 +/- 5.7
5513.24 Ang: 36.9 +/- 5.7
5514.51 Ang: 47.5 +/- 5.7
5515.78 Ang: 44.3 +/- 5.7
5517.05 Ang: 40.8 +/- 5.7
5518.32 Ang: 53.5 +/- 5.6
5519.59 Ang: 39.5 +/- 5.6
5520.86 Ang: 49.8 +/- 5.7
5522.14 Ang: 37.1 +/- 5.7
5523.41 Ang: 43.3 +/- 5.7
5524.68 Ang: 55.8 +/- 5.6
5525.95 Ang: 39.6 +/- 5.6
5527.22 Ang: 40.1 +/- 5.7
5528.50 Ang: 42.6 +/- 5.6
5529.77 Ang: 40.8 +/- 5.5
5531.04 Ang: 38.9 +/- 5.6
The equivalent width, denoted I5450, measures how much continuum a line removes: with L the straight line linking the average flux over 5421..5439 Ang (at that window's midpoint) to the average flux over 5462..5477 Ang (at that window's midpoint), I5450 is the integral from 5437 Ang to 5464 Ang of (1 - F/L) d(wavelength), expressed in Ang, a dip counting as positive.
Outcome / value 9.2 Ang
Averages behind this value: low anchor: 45.3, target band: 38.3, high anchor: 71.5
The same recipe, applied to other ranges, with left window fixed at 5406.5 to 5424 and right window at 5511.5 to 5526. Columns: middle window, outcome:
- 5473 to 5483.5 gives 2.3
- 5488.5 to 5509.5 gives 1.5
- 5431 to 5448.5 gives 0.7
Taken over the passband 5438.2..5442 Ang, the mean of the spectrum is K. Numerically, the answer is 43.4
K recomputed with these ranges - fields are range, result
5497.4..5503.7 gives 40.4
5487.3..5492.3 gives 43.5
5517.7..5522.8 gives 44.9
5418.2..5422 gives 38.9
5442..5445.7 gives 37.8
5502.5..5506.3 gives 42.5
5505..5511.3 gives 44.1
